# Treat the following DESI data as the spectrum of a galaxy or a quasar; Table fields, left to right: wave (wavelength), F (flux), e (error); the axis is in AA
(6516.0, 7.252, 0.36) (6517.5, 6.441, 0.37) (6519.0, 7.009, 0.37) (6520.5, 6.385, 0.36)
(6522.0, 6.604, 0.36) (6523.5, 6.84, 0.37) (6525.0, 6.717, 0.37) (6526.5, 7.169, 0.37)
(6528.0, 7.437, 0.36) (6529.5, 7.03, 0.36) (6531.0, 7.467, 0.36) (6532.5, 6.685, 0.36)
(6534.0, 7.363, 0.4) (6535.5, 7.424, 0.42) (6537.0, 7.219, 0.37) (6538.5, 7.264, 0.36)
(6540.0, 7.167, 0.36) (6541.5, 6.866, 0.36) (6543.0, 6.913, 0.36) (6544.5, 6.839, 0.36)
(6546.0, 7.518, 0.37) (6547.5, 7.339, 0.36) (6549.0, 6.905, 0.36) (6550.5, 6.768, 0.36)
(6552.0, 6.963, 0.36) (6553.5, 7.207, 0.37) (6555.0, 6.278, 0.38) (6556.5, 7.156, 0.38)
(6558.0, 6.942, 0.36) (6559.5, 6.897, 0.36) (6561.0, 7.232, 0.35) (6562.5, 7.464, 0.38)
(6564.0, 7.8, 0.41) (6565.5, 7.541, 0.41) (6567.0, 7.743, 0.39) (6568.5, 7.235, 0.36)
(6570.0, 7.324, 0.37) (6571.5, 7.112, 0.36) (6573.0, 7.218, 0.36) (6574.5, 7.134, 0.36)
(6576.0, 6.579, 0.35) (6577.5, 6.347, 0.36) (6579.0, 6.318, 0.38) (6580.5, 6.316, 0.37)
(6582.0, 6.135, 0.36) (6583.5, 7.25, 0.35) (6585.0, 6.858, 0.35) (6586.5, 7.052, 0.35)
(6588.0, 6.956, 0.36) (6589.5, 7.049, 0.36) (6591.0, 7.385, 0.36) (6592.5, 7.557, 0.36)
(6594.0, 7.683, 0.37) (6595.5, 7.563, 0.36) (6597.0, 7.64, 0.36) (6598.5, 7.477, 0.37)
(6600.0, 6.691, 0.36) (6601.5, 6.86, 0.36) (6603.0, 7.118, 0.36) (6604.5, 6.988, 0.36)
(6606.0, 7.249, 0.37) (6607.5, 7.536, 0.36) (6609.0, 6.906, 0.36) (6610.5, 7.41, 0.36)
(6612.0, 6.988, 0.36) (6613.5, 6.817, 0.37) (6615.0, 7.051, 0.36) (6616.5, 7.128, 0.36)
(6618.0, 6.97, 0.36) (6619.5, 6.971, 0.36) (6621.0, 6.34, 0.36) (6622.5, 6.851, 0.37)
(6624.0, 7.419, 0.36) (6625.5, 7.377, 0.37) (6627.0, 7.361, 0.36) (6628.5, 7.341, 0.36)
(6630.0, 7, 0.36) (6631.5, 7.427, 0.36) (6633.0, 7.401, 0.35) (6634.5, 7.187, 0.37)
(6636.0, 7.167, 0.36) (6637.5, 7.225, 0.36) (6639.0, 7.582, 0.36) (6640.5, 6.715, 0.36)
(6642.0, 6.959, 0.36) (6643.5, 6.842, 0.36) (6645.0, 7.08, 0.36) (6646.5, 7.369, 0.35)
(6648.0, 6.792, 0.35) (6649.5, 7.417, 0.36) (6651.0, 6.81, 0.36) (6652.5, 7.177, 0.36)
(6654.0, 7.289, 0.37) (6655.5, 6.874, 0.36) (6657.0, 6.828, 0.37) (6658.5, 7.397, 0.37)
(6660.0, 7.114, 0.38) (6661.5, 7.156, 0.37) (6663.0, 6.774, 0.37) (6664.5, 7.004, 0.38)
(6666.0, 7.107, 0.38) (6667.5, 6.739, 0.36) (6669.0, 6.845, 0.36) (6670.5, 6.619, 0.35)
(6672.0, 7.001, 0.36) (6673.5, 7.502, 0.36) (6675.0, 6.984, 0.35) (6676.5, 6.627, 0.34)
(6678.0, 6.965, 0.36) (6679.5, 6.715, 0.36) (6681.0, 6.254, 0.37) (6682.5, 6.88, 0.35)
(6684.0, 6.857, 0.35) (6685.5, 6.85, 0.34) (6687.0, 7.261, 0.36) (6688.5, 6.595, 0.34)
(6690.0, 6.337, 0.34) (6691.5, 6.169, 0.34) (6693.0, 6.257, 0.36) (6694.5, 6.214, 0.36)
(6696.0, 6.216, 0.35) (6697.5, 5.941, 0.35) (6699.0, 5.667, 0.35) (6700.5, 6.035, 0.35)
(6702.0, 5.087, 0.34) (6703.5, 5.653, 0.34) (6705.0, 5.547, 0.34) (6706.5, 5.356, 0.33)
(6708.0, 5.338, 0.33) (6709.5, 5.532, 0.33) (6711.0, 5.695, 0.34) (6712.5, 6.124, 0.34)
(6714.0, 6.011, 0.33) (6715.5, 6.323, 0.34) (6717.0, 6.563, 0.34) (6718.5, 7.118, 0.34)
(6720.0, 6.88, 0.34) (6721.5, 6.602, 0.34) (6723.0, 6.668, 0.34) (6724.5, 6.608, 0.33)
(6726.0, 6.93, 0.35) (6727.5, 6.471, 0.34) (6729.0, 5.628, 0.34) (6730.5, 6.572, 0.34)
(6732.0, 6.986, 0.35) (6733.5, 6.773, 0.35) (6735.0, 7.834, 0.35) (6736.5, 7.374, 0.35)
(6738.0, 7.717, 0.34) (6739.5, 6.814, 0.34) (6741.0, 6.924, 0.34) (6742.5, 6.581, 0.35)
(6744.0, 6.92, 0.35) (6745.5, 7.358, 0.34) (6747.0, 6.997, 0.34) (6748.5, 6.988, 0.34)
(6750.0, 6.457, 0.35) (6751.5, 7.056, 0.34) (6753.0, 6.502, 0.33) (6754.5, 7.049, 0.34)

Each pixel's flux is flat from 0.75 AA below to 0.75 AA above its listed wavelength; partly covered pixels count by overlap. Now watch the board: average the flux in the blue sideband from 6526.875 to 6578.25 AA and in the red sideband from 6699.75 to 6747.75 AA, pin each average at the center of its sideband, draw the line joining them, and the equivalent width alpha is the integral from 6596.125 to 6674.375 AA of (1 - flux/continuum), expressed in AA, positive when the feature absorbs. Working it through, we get -3.27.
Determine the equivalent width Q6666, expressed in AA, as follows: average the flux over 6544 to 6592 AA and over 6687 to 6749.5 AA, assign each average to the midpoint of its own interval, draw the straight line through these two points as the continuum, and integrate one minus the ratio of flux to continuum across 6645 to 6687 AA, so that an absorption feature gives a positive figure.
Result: -2.1 AA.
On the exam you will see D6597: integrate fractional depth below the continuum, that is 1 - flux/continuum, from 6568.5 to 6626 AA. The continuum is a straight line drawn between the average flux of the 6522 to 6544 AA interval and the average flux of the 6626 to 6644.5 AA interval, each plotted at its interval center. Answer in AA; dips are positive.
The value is 0.9 AA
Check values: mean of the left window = 7.09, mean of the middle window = 7.04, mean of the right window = 7.19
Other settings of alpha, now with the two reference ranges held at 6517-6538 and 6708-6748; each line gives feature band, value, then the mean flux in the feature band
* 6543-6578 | -0.9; 7.11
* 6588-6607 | -1.1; 7.26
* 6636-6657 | -0.9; 7.08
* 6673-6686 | -0.2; 6.84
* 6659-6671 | -0.3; 6.94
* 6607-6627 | -0.6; 7.06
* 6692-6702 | 1.1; 5.99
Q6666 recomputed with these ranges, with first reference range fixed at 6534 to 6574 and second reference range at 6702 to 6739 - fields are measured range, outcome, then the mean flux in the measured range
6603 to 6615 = -0.4 AA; 7.12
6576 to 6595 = 0.3 AA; 6.9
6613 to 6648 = -1.5 AA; 7.11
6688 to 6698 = 0.4 AA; 6.25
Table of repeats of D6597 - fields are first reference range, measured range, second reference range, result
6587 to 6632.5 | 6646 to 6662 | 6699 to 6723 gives -1.1 AA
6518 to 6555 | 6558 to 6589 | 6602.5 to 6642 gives 0.2 AA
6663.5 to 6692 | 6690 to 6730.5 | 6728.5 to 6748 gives 4.6 AA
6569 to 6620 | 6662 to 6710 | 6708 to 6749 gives 2.7 AA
